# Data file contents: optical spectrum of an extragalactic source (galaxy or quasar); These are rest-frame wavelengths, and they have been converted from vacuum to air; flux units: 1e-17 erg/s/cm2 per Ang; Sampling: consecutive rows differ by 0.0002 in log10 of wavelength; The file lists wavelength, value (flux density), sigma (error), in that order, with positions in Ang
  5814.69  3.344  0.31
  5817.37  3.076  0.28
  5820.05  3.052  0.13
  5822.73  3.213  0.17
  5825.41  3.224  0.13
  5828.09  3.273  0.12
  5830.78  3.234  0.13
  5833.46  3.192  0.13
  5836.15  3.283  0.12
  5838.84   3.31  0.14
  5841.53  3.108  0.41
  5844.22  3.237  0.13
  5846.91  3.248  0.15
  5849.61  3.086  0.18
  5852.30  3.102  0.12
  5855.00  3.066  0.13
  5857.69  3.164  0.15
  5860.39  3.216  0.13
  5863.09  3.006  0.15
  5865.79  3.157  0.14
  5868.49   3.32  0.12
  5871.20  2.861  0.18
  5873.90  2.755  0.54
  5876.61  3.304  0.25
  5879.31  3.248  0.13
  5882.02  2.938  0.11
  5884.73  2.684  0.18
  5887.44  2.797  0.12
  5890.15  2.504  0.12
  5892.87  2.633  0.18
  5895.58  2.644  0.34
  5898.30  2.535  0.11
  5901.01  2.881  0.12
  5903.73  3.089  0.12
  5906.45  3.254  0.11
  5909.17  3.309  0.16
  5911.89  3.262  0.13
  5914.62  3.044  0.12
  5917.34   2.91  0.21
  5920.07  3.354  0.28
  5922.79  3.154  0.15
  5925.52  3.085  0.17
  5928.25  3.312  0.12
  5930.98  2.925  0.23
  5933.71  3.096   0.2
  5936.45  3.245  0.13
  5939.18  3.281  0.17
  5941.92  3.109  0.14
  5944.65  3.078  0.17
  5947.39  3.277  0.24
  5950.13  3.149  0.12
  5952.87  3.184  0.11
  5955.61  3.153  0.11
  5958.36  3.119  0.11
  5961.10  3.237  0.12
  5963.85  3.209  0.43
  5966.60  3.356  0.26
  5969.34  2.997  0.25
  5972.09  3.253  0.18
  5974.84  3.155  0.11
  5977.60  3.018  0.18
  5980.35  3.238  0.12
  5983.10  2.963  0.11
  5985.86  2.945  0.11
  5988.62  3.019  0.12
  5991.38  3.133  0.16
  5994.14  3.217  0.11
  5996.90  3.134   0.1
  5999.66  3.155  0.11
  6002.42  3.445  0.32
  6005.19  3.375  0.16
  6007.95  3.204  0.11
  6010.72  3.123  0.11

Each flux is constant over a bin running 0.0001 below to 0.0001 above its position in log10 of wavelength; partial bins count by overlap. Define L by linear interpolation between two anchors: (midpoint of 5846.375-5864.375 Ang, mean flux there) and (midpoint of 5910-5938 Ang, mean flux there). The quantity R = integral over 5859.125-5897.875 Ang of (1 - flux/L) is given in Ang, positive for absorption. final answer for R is 2.55 Ang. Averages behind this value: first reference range 3.12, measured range 2.92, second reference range 3.14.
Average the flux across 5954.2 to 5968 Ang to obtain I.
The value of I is 3.21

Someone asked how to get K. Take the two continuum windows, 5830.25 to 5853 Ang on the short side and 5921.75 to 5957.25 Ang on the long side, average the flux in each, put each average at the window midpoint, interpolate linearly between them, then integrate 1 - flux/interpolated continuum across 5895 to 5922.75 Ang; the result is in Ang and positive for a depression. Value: 1.1 Ang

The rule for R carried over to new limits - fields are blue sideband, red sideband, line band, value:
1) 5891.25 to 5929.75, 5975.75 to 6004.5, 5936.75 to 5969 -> -1.1 Ang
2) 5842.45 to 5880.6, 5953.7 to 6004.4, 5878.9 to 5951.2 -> 2.6 Ang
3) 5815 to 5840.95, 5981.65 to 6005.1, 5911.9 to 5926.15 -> 0.2 Ang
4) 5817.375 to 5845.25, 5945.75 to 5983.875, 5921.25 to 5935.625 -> 0.3 Ang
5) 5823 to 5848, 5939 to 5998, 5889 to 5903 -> 2.3 Ang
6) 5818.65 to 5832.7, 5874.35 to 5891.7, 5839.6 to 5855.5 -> -0.3 Ang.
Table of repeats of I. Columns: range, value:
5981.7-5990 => 2.98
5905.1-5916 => 3.22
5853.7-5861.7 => 3.15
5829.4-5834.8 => 3.21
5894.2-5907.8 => 2.88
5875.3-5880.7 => 3.28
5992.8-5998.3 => 3.18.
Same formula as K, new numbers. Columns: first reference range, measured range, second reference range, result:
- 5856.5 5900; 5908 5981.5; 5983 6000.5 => -3.6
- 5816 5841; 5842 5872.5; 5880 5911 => -0.8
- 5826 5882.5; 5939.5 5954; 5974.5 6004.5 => -0.1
